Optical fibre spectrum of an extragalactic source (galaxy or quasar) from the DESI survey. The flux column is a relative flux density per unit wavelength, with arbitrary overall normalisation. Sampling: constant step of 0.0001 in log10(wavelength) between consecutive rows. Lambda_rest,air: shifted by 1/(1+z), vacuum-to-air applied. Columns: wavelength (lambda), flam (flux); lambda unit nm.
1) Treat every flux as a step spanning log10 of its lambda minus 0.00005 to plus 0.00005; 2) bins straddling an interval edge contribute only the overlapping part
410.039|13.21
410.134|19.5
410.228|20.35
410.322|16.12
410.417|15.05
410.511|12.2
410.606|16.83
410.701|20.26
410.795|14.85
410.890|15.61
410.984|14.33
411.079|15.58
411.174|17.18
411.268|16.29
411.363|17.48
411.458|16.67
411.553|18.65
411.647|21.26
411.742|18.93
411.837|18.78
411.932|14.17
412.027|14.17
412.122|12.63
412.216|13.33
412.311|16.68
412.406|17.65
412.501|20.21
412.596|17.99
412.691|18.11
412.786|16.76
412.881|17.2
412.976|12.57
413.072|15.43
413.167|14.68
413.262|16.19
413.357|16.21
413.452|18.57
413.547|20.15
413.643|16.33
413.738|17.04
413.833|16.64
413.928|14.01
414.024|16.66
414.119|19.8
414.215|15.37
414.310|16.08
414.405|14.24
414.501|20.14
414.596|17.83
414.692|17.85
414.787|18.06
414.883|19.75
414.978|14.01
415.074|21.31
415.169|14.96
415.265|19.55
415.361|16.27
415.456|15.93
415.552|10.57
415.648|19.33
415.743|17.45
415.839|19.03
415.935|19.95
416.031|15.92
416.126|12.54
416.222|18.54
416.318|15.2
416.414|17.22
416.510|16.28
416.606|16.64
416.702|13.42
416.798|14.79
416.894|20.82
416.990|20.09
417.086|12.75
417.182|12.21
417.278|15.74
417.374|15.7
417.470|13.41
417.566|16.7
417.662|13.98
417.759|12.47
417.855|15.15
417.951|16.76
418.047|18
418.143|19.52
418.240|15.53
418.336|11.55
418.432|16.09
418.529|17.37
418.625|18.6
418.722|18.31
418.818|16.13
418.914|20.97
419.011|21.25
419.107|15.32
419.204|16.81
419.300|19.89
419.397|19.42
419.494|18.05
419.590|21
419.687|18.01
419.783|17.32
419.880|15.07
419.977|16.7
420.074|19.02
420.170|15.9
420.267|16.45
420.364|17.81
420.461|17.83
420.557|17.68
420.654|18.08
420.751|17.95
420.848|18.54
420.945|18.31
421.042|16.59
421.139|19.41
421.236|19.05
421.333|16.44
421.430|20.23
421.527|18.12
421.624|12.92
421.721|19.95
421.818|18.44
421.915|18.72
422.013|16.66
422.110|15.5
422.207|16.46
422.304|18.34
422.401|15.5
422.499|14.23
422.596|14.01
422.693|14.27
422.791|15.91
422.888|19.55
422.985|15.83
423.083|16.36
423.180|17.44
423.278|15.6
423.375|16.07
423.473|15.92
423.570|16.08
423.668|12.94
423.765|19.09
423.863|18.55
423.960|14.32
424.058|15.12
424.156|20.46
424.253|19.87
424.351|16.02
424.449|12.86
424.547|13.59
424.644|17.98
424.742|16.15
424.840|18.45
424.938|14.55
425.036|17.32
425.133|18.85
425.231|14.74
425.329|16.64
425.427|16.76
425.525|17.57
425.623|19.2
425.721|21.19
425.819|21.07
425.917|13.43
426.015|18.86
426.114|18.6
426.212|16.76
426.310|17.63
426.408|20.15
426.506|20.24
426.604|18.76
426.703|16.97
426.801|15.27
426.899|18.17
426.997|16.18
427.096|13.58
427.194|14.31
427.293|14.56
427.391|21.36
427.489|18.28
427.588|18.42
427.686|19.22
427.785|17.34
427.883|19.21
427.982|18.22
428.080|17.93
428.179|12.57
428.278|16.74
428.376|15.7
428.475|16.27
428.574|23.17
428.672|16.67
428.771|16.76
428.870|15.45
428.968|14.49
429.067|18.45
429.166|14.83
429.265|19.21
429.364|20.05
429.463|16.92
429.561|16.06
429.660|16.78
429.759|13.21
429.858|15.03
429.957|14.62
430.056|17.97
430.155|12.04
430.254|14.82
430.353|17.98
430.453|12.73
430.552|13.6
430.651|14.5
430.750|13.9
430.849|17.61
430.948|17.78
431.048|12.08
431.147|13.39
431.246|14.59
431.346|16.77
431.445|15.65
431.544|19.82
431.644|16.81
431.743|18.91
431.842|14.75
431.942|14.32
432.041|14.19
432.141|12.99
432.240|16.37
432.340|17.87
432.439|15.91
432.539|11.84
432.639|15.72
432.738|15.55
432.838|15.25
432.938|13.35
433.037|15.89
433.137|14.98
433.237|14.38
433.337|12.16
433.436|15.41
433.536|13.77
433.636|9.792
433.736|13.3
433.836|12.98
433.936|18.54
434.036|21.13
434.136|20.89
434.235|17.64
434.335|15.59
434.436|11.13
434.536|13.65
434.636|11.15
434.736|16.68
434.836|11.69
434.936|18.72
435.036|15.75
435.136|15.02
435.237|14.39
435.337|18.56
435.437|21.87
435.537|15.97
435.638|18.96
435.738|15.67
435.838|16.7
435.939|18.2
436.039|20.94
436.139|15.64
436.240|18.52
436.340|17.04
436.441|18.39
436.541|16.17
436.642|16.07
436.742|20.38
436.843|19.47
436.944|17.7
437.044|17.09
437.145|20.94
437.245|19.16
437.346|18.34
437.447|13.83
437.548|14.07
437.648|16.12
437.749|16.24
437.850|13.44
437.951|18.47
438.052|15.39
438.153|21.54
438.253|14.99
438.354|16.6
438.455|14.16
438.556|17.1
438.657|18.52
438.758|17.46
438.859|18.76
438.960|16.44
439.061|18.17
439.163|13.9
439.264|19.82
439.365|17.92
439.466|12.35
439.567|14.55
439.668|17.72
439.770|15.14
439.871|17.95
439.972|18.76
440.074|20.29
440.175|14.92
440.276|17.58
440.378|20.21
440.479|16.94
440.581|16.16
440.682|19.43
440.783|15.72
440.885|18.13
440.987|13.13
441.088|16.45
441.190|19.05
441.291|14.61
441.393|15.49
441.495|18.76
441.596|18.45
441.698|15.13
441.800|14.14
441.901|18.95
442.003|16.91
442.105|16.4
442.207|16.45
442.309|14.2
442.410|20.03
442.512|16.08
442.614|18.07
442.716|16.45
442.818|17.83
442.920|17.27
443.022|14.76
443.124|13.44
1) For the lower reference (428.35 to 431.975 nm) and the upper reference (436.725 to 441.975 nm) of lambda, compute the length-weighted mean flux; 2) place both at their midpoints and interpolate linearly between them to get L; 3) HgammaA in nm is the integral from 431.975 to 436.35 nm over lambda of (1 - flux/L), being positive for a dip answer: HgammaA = 0.21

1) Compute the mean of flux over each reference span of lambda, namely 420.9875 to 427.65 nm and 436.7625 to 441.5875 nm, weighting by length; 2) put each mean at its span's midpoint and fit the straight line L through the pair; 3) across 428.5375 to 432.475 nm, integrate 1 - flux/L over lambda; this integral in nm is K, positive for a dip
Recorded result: 0.25 nm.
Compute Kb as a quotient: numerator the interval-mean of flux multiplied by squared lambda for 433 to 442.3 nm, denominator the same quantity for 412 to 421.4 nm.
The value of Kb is 1.09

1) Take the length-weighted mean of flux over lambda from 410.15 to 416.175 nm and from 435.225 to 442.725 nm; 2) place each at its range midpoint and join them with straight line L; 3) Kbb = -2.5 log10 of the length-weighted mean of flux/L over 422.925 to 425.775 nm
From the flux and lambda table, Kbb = 0.011 mag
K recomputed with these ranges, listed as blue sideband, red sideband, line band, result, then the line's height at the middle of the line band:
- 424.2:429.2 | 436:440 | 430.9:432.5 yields 0.13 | 17.2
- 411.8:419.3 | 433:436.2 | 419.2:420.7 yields -0.13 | 16.4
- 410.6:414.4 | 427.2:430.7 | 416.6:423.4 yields -0.12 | 16.6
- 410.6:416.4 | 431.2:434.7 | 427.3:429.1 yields -0.22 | 15.6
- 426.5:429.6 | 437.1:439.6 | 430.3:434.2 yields 0.39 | 17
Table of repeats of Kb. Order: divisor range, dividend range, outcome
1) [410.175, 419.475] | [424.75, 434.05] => 1.05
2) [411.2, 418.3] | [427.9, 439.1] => 1.07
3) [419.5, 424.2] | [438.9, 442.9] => 1.08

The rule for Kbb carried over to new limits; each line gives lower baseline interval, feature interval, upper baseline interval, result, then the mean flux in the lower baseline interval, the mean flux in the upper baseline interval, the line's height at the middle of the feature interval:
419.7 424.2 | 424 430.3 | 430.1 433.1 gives -0.06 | 17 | 15.2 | 16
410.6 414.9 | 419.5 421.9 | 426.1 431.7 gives -0.07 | 16.8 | 16.6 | 16.7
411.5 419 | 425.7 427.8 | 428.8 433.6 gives -0.13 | 16.6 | 15.4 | 15.8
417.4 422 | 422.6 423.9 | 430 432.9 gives 0.03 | 17.4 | 15.4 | 16.8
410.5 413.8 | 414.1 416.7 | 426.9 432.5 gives -0.02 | 16.6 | 16.2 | 16.6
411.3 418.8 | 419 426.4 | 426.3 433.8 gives -0.06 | 16.6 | 16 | 16.3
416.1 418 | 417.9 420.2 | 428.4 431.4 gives -0.13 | 15.6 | 15.9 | 15.6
